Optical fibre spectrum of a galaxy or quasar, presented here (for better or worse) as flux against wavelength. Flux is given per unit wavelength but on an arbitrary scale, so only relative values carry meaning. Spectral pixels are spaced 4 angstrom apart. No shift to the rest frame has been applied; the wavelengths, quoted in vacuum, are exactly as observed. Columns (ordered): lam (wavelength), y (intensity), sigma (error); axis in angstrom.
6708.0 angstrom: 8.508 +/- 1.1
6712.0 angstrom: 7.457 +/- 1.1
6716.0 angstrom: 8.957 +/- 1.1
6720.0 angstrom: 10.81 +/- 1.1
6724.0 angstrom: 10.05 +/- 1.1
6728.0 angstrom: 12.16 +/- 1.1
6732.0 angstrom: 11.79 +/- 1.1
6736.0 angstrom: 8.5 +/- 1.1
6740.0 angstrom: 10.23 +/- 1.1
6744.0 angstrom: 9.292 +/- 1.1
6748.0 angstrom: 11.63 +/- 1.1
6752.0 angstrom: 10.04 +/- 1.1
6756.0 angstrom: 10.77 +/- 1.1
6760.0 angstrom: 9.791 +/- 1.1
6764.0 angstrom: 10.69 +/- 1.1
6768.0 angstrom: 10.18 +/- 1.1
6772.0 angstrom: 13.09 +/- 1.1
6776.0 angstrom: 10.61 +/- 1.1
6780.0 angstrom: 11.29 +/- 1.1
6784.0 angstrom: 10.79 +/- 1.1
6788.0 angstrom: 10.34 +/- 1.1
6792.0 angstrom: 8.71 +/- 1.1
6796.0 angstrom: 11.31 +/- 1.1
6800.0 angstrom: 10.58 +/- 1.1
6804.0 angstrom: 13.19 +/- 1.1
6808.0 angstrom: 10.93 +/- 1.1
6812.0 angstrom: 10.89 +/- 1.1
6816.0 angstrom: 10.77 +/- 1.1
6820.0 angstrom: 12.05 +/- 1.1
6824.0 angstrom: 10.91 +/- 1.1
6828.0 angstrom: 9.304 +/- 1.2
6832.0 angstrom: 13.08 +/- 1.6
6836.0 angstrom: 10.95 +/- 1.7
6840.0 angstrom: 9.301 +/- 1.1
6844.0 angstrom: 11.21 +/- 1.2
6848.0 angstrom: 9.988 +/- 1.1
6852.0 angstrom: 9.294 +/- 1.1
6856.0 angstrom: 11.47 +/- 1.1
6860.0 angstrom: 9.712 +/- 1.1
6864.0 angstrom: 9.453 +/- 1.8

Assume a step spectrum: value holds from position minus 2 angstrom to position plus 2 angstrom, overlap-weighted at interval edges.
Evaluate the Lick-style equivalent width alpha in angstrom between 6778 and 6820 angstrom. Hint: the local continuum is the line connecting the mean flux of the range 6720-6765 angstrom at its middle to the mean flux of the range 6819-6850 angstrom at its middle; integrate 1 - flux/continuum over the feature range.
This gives -1.0 angstrom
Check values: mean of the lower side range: 10.5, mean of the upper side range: 10.8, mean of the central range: 10.9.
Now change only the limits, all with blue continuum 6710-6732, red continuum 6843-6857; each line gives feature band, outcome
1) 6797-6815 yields -1.9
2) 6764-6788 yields -2.1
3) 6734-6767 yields 0.0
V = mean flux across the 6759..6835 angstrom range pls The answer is 11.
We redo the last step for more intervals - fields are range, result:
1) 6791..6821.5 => 11.1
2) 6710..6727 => 9.49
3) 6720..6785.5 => 10.7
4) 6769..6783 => 11.5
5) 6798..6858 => 10.9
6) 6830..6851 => 10.8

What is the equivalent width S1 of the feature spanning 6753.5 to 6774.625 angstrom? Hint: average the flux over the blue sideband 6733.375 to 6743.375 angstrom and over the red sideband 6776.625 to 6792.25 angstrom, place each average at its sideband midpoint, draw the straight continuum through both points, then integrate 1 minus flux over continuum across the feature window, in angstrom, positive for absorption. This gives -1.7 angstrom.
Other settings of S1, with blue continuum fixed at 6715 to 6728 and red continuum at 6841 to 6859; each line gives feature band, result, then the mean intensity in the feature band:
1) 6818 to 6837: -1.6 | 11.3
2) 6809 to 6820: -0.7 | 11.1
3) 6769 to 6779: -1.2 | 11.6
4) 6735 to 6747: 0.9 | 9.6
